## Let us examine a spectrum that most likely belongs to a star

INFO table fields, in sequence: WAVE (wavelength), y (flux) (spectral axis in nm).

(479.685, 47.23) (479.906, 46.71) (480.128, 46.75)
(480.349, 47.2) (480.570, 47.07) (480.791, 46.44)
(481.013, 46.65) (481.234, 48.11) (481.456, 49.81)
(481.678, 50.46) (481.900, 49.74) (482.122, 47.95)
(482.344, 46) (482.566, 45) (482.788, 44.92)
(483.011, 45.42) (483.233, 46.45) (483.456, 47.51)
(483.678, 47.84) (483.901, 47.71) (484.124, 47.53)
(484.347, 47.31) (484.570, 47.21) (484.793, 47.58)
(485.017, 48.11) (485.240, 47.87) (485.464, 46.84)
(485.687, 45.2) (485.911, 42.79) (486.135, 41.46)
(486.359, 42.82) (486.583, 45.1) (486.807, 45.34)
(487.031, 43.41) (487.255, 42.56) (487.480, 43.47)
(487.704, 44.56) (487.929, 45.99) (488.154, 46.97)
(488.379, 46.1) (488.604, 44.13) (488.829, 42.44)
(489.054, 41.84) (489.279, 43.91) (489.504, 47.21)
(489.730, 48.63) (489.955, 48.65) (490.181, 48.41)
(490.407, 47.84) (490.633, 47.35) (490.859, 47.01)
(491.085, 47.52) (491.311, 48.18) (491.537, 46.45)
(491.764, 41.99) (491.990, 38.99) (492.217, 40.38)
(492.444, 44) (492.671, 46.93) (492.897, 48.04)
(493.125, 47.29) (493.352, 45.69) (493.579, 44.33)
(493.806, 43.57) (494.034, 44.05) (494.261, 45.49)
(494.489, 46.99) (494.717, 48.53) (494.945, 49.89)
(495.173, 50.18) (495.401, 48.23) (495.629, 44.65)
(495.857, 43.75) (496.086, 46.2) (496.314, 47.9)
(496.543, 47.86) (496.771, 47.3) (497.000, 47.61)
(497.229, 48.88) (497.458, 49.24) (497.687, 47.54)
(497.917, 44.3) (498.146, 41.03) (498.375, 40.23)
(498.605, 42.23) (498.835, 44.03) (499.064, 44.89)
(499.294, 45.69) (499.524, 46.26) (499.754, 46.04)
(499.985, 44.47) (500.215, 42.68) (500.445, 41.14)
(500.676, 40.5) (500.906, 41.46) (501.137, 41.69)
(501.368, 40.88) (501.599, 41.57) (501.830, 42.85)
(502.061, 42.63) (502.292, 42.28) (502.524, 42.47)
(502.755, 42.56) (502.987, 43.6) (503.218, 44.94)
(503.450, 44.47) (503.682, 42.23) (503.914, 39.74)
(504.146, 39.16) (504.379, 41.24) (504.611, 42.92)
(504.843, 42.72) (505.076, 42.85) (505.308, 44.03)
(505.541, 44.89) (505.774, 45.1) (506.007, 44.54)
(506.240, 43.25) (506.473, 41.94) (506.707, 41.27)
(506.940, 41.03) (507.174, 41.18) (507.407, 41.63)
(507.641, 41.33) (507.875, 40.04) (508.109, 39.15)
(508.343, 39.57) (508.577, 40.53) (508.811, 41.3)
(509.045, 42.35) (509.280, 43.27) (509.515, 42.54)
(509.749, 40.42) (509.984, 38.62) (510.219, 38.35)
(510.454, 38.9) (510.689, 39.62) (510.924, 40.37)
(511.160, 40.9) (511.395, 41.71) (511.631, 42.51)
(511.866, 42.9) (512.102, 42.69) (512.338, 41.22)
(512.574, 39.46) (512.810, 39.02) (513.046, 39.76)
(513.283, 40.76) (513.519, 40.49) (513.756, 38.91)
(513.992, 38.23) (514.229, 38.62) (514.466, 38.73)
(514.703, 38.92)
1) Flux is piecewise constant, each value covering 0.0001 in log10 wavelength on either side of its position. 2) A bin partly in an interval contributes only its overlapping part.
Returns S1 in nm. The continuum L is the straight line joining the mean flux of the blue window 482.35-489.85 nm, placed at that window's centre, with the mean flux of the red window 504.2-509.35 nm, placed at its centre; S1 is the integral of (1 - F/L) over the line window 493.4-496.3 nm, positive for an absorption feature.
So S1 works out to -0.15 nm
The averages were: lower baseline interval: 45.5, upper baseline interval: 42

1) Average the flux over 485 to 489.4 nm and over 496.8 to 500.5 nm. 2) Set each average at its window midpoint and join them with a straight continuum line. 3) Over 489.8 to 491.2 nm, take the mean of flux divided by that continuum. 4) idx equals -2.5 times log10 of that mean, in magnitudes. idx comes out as -0.08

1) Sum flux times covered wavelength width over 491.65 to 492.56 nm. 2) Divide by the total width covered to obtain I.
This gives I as 41.3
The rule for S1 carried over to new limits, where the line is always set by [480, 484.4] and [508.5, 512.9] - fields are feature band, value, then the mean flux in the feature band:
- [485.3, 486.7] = 0.07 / 44.2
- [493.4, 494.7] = -0.02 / 45.2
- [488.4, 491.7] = -0.06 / 46.3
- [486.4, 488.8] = 0.08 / 44.6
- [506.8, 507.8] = 0.01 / 41.2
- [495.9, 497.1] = -0.08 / 47.2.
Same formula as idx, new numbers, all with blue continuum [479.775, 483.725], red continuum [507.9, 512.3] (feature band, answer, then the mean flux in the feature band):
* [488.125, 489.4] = 0.037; 44.1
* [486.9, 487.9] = 0.053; 43.8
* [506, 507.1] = -0.012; 42.1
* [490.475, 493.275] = -0.011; 45.4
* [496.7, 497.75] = -0.105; 48.2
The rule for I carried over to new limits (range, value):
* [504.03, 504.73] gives 41.1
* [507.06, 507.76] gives 41.4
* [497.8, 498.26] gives 42.6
